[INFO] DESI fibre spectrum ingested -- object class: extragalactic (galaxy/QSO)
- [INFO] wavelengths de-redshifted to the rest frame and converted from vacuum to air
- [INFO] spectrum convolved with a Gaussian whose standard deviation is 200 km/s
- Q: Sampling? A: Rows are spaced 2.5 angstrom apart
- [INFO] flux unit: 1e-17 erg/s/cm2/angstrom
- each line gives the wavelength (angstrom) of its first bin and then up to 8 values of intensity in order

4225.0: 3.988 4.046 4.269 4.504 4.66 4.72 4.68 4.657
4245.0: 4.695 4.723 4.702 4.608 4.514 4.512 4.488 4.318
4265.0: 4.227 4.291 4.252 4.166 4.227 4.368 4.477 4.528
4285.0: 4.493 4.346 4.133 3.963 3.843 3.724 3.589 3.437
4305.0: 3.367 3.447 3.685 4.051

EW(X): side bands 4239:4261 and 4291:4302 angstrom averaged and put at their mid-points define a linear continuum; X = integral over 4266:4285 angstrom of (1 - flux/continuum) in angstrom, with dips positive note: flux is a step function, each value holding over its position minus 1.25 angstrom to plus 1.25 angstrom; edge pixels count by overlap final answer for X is -0.89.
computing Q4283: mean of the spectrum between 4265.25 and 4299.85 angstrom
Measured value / 4.2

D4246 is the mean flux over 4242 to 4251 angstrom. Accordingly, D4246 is 4.7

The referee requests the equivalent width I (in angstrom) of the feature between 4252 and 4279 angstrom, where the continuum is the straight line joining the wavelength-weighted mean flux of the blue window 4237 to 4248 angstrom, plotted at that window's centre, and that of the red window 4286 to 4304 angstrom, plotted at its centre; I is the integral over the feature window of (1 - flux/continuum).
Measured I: -0.17 angstrom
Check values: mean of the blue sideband 4.69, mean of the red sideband 3.86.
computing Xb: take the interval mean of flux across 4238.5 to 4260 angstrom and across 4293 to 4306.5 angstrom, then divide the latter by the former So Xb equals 0.78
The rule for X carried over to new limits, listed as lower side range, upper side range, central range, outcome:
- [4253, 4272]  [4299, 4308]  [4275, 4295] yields -2.2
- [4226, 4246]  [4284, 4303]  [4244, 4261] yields -1.0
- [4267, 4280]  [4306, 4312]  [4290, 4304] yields 0.4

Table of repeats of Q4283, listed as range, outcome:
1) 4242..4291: 4.43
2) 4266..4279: 4.26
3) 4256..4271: 4.35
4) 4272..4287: 4.39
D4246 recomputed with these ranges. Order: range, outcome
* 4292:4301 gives 3.77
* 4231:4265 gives 4.58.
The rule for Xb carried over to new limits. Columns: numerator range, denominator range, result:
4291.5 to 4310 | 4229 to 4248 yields 0.79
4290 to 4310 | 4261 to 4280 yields 0.85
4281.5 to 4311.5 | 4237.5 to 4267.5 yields 0.85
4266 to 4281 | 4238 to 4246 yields 0.92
